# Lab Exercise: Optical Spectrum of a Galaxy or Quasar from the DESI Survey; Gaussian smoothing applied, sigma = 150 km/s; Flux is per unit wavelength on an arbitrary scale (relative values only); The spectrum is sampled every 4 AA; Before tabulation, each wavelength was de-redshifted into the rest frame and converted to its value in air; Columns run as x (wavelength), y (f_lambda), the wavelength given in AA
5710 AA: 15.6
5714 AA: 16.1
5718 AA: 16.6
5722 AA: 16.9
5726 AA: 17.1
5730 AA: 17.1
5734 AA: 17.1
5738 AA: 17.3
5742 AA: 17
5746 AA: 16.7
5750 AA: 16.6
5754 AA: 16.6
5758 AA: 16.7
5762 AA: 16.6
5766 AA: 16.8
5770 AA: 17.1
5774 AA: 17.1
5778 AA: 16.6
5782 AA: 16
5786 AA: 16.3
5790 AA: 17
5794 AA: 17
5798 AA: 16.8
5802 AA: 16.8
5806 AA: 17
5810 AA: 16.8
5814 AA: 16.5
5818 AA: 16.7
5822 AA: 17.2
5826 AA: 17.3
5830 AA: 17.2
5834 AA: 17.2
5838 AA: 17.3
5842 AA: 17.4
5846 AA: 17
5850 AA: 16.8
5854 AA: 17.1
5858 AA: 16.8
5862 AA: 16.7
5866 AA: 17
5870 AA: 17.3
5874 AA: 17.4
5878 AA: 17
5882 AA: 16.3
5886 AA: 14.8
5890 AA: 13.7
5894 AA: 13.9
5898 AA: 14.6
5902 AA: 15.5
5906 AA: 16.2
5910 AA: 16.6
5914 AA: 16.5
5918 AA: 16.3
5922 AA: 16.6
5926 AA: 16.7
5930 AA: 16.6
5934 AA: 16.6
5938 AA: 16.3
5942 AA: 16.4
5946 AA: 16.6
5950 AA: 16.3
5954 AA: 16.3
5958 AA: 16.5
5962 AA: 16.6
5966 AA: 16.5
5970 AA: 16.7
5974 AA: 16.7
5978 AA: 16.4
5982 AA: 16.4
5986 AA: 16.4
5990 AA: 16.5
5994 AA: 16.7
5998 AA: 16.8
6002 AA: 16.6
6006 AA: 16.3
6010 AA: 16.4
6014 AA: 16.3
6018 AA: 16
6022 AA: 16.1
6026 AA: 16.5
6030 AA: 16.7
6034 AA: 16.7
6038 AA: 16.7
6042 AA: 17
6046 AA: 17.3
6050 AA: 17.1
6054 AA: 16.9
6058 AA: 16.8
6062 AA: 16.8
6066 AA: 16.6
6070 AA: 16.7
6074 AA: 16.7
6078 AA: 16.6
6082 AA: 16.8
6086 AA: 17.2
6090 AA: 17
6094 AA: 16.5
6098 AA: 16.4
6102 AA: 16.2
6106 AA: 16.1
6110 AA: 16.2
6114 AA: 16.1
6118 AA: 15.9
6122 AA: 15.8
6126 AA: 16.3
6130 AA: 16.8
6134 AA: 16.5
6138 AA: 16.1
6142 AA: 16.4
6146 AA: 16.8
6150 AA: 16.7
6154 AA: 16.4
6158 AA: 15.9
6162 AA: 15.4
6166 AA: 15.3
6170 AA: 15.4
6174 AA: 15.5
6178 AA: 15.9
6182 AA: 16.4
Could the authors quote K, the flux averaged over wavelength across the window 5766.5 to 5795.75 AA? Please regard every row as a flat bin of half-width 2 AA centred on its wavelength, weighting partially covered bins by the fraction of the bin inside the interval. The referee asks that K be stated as 16.7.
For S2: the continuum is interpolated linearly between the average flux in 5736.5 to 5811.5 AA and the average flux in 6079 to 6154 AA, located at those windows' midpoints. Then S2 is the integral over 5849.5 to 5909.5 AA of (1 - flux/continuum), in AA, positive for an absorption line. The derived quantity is 2.2 AA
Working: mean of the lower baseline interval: 16.8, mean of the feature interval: 16.1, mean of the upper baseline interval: 16.4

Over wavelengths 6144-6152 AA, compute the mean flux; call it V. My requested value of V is 16.8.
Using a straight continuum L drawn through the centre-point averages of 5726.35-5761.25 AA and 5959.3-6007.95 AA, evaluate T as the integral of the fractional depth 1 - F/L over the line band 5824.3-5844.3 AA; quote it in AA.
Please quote -0.6 AA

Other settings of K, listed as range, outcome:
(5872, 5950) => 16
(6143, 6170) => 16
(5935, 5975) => 16.5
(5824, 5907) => 16.4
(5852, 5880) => 17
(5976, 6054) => 16.6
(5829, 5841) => 17.2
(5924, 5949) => 16.5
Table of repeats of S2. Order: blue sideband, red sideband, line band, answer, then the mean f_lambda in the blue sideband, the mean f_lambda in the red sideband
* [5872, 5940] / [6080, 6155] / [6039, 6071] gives -1.2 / 16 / 16.4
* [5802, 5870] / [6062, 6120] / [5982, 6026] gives 0.7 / 17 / 16.5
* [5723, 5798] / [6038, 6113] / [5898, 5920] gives 0.9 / 16.8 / 16.7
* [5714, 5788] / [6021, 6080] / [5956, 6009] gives 0.7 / 16.8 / 16.8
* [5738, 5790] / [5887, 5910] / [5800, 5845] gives -3.1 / 16.7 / 14.9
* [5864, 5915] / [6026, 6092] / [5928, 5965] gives -0.6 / 15.9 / 16.8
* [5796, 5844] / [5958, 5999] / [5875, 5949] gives 3.4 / 17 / 16.6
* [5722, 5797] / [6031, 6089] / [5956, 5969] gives 0.2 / 16.8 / 16.8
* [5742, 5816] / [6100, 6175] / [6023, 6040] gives -0.3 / 16.7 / 16.1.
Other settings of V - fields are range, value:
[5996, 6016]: 16.5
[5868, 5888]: 16.6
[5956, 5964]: 16.6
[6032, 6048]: 16.9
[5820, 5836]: 17.2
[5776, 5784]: 16.3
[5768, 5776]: 17.1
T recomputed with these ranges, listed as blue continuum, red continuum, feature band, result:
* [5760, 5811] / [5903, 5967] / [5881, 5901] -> 2.33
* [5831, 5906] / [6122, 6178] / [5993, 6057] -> -1.71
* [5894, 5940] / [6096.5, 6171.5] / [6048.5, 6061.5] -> -0.62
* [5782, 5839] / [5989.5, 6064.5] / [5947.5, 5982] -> 0.46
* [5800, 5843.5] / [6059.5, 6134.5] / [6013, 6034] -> 0.35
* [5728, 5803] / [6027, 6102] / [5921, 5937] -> 0.18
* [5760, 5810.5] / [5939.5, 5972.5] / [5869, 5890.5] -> 0.54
